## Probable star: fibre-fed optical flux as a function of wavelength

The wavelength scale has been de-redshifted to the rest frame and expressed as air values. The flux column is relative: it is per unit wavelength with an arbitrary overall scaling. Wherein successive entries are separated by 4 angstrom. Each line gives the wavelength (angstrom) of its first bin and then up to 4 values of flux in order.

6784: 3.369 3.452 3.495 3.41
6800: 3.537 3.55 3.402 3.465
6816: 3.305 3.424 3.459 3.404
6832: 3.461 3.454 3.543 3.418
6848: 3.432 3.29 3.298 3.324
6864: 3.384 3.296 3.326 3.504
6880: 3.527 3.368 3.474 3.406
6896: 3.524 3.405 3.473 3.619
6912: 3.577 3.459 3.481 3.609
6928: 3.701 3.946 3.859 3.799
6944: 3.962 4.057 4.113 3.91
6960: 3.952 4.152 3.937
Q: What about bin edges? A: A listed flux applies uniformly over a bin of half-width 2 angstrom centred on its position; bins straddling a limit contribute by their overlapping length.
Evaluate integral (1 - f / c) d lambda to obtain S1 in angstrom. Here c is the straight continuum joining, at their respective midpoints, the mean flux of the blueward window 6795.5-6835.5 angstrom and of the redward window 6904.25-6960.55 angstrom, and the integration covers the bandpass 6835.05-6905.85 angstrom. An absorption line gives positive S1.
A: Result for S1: 3.65 angstrom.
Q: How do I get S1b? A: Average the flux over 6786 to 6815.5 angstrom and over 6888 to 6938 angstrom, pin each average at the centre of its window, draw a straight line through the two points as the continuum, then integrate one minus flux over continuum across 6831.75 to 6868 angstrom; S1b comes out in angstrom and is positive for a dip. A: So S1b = 1.3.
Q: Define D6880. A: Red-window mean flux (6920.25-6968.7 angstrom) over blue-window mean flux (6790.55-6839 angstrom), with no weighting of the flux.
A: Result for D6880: 1.13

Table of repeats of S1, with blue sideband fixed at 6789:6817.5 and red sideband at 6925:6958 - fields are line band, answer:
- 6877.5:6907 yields 2.3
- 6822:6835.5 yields 0.4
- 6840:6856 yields 0.9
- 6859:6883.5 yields 1.9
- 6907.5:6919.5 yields 0.9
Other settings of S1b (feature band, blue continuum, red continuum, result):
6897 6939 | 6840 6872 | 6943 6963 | 1.8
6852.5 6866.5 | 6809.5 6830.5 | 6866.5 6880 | 0.3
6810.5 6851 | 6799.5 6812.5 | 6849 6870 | -0.3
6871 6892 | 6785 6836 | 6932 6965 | 1.5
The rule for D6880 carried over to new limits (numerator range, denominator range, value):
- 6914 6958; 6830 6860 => 1.12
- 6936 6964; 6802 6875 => 1.17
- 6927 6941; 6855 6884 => 1.13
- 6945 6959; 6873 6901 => 1.16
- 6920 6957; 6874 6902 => 1.12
